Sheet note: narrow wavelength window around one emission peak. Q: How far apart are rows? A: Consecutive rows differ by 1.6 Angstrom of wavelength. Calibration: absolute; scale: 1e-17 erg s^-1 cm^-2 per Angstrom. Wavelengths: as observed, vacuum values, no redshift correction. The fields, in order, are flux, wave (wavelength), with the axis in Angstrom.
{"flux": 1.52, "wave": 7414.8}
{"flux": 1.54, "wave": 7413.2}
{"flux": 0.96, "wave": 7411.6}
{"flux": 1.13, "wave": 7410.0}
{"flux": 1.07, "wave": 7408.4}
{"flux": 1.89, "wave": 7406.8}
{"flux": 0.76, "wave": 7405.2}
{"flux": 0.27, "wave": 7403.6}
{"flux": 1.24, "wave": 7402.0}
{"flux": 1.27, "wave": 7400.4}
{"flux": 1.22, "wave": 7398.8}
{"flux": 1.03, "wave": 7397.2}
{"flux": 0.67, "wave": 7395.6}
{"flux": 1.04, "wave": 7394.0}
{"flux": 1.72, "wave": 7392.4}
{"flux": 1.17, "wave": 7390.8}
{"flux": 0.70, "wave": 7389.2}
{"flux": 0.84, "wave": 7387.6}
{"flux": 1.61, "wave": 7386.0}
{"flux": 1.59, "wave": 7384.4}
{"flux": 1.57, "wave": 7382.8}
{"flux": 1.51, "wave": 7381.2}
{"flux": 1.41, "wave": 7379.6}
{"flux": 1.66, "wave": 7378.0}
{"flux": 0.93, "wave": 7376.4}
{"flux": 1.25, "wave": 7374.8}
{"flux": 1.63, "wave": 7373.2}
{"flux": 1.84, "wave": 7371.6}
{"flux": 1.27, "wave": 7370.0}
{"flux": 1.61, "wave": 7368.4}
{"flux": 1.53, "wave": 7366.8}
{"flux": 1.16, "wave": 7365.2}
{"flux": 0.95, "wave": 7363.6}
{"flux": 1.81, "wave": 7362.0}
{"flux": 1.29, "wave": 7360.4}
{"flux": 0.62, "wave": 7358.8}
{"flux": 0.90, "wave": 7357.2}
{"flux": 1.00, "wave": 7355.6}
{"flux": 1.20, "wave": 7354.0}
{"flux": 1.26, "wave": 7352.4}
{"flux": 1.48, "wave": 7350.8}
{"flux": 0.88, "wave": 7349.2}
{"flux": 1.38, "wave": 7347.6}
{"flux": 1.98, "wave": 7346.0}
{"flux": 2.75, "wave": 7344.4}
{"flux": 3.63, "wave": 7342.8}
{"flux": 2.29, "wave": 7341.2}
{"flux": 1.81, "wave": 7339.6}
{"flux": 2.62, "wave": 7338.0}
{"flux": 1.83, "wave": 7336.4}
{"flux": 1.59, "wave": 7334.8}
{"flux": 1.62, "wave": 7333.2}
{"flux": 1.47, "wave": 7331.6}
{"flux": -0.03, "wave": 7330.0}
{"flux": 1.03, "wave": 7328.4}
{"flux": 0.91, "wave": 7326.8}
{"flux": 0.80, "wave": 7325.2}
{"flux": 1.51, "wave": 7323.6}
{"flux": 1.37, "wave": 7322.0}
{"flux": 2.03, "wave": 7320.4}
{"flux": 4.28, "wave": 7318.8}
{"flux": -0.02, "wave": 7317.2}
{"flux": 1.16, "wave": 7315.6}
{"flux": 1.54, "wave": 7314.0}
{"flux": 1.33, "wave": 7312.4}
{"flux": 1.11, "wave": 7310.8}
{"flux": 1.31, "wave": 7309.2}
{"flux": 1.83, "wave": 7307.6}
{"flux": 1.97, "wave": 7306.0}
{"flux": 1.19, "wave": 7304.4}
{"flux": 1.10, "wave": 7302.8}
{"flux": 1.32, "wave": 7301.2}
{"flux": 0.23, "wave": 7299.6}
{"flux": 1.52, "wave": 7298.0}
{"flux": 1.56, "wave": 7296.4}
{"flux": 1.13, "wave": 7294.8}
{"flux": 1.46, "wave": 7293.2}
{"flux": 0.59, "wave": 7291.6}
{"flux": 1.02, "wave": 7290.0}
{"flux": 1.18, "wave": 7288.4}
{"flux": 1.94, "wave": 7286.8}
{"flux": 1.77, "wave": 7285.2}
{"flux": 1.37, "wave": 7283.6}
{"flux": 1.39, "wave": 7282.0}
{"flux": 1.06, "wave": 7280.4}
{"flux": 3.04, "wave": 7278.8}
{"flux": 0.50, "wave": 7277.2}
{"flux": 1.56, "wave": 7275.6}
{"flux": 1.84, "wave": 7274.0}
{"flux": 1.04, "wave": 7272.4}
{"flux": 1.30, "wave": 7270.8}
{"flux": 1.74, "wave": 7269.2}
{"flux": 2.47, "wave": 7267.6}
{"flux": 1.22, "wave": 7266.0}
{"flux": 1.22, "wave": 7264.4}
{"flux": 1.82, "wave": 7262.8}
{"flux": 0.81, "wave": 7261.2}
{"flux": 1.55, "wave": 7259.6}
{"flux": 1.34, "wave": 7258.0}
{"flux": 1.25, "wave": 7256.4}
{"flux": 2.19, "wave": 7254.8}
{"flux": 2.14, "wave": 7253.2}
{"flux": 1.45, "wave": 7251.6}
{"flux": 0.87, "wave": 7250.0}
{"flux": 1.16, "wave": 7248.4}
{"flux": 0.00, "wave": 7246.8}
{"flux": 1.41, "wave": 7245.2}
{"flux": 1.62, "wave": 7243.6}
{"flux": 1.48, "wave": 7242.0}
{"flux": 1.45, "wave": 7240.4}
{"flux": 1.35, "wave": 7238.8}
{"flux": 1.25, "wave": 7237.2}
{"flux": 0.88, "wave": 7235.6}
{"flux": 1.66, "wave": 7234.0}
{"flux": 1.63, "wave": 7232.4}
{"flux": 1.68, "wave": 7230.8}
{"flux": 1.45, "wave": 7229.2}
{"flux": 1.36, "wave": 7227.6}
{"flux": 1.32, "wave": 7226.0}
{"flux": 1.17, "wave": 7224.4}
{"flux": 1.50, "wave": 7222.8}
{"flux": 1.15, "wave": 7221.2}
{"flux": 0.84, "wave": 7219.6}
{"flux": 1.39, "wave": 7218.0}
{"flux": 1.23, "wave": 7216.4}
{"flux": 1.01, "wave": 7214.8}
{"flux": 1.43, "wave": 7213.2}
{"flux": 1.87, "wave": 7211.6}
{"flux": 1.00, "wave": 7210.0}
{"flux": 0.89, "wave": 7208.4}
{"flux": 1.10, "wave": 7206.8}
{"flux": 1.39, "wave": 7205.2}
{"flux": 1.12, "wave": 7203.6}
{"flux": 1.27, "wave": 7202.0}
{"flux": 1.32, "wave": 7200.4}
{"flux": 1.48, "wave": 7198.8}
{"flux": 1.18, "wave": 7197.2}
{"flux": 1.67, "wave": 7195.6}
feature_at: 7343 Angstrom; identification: [O III] 5007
